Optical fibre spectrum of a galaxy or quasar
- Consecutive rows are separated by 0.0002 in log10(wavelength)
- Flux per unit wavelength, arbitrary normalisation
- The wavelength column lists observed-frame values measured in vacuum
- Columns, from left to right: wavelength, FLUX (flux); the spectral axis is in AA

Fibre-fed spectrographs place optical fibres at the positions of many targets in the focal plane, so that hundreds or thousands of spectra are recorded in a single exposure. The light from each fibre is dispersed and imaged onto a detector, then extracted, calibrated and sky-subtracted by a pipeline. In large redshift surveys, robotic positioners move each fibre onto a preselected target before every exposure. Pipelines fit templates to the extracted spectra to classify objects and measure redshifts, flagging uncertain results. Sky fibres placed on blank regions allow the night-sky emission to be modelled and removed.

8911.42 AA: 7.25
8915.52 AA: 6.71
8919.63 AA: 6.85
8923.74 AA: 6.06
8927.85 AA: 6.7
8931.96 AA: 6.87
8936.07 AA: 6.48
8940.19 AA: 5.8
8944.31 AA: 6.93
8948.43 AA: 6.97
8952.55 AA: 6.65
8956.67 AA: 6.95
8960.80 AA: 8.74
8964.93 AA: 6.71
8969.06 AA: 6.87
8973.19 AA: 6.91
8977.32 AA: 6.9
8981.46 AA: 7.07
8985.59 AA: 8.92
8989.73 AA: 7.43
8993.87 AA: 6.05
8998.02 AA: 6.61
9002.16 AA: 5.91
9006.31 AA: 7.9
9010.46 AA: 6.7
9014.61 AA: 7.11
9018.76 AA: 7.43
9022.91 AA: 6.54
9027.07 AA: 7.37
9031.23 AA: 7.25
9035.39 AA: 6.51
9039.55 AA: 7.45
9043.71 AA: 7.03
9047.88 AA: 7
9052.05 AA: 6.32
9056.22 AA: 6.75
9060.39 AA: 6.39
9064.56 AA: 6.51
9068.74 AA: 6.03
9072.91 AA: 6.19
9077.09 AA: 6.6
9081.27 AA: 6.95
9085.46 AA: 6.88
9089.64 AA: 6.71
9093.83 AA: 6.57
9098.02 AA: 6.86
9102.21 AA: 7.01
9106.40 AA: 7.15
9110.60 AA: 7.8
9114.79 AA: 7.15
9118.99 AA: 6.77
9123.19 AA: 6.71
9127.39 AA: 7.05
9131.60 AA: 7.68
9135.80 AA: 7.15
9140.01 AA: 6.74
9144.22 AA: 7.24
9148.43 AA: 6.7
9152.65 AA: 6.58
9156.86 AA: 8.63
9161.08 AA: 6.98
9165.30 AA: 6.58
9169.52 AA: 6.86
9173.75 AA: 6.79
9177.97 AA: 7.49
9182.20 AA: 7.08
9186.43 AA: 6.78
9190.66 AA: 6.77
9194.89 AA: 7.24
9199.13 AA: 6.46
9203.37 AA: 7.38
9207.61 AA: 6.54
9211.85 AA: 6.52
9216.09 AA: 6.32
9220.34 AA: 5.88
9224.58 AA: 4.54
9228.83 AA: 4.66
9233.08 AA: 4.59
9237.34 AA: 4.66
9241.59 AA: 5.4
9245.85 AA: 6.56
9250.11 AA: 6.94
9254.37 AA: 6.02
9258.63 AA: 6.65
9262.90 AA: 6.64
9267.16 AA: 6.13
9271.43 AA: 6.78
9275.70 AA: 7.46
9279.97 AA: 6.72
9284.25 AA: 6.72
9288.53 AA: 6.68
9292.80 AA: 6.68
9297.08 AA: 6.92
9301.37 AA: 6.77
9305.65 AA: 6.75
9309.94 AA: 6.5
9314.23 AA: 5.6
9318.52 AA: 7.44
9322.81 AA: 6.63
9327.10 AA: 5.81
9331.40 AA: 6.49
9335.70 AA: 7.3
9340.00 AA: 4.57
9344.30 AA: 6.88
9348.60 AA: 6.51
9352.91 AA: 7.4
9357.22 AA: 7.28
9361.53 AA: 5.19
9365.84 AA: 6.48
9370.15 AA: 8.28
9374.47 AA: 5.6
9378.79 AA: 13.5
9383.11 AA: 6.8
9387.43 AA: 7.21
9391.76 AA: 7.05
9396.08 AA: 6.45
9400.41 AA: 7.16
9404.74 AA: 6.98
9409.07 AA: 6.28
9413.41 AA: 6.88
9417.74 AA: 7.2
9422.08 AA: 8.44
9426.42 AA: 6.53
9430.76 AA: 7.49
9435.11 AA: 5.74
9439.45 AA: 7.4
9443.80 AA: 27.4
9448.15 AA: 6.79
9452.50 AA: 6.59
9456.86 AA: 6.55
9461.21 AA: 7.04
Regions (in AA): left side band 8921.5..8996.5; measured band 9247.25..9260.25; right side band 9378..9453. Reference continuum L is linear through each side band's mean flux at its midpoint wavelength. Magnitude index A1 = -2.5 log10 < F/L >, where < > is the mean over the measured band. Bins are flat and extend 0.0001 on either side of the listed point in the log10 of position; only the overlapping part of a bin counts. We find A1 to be 0.20 mag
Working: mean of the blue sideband 6.94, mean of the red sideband 8.39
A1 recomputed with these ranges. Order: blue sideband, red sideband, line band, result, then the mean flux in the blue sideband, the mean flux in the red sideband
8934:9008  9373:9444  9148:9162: 0.01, 6.98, 7.98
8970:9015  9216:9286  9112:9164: -0.10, 7.04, 6.03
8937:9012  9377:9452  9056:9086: 0.13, 6.99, 8.48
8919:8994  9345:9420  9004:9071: 0.02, 6.97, 7.19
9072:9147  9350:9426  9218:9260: 0.26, 6.97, 7.28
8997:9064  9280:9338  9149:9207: -0.04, 6.89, 6.63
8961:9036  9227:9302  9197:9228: 0.05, 7.06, 6.27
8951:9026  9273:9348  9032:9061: 0.03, 7.08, 6.58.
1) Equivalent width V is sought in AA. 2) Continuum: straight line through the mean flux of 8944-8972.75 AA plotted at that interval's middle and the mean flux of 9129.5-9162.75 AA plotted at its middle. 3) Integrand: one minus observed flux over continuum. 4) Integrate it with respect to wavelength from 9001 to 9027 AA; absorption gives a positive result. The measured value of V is 0.5 AA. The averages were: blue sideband 7.12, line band 7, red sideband 7.22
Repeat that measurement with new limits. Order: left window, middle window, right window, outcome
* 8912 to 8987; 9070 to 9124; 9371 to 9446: 4.1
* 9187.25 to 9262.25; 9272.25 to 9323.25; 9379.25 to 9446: 1.9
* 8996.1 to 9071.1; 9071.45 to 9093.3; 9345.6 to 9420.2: 0.6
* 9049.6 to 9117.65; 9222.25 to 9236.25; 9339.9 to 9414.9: 4.7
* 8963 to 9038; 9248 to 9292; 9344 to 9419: 2.8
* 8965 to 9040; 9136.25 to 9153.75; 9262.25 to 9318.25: 0.0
